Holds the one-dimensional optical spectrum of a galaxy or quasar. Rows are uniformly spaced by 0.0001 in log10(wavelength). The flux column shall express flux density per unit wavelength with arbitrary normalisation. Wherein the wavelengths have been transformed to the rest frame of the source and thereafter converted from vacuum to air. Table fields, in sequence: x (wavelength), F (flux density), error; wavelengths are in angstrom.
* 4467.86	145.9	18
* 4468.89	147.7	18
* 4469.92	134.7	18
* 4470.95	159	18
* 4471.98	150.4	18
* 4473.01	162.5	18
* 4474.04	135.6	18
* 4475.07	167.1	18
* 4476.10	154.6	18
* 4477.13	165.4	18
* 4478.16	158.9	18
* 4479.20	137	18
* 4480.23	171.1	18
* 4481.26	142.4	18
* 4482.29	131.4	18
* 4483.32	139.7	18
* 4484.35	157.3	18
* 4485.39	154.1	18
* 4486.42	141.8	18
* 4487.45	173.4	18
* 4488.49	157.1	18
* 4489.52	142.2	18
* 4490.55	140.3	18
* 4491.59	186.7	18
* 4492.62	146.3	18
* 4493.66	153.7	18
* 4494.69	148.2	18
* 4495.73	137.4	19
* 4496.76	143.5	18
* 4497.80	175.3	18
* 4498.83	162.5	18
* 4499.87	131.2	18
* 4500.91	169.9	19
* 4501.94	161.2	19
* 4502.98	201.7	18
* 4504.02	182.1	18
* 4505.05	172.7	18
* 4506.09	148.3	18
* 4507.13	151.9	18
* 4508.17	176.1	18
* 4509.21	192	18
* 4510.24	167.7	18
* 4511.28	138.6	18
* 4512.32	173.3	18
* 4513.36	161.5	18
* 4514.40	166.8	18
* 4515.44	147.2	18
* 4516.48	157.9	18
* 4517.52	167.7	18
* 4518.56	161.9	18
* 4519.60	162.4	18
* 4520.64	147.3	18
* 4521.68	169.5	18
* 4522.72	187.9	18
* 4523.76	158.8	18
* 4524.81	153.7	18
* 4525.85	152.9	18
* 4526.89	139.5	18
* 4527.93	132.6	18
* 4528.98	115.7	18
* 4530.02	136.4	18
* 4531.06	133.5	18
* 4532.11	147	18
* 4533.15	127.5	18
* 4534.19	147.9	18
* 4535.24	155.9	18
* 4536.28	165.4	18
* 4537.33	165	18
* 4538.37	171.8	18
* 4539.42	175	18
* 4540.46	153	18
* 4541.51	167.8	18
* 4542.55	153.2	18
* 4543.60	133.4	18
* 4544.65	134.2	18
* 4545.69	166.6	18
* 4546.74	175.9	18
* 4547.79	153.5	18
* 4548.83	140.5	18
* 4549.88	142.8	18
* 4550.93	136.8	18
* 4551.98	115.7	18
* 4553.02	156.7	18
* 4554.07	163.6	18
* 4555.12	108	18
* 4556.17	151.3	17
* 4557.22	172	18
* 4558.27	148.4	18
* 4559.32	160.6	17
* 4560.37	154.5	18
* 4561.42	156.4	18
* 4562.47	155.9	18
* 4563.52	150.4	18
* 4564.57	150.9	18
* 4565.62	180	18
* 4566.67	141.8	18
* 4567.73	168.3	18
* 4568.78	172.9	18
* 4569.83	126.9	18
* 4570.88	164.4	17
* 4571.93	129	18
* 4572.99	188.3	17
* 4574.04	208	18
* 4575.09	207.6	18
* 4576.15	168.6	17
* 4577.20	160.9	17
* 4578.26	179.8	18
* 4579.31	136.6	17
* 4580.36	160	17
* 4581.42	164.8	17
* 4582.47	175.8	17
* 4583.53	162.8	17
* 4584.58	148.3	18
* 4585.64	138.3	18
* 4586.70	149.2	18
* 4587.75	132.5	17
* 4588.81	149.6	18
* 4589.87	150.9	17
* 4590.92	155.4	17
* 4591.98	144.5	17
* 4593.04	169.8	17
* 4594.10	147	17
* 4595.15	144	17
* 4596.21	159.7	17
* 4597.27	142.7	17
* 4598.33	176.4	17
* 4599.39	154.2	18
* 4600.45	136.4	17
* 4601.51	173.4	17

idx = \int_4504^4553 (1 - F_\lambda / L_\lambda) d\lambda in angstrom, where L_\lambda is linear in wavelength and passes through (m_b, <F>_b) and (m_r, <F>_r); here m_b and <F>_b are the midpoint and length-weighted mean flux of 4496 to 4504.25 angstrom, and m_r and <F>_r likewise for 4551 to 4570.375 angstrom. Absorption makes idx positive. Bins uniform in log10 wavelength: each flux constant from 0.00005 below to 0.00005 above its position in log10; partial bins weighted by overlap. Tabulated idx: 1.2 angstrom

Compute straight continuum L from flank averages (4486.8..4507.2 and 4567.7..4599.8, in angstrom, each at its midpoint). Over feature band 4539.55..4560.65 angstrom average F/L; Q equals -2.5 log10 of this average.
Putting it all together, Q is 0.066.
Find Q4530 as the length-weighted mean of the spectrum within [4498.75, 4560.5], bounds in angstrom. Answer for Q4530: 155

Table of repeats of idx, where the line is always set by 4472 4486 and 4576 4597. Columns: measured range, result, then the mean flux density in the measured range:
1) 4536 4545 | -0.3 angstrom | 158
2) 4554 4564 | 0.1 angstrom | 152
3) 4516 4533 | 0.2 angstrom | 151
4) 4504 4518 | -1.0 angstrom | 164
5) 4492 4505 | -0.7 angstrom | 160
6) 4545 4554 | 0.3 angstrom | 149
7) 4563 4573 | -0.1 angstrom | 156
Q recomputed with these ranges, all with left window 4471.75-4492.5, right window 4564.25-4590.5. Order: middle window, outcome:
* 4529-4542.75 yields 0.04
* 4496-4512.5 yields -0.07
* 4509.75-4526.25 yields -0.03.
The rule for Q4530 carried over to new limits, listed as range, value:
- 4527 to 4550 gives 150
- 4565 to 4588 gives 162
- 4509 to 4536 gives 154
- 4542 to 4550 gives 151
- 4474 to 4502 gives 153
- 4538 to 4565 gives 152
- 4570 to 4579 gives 173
